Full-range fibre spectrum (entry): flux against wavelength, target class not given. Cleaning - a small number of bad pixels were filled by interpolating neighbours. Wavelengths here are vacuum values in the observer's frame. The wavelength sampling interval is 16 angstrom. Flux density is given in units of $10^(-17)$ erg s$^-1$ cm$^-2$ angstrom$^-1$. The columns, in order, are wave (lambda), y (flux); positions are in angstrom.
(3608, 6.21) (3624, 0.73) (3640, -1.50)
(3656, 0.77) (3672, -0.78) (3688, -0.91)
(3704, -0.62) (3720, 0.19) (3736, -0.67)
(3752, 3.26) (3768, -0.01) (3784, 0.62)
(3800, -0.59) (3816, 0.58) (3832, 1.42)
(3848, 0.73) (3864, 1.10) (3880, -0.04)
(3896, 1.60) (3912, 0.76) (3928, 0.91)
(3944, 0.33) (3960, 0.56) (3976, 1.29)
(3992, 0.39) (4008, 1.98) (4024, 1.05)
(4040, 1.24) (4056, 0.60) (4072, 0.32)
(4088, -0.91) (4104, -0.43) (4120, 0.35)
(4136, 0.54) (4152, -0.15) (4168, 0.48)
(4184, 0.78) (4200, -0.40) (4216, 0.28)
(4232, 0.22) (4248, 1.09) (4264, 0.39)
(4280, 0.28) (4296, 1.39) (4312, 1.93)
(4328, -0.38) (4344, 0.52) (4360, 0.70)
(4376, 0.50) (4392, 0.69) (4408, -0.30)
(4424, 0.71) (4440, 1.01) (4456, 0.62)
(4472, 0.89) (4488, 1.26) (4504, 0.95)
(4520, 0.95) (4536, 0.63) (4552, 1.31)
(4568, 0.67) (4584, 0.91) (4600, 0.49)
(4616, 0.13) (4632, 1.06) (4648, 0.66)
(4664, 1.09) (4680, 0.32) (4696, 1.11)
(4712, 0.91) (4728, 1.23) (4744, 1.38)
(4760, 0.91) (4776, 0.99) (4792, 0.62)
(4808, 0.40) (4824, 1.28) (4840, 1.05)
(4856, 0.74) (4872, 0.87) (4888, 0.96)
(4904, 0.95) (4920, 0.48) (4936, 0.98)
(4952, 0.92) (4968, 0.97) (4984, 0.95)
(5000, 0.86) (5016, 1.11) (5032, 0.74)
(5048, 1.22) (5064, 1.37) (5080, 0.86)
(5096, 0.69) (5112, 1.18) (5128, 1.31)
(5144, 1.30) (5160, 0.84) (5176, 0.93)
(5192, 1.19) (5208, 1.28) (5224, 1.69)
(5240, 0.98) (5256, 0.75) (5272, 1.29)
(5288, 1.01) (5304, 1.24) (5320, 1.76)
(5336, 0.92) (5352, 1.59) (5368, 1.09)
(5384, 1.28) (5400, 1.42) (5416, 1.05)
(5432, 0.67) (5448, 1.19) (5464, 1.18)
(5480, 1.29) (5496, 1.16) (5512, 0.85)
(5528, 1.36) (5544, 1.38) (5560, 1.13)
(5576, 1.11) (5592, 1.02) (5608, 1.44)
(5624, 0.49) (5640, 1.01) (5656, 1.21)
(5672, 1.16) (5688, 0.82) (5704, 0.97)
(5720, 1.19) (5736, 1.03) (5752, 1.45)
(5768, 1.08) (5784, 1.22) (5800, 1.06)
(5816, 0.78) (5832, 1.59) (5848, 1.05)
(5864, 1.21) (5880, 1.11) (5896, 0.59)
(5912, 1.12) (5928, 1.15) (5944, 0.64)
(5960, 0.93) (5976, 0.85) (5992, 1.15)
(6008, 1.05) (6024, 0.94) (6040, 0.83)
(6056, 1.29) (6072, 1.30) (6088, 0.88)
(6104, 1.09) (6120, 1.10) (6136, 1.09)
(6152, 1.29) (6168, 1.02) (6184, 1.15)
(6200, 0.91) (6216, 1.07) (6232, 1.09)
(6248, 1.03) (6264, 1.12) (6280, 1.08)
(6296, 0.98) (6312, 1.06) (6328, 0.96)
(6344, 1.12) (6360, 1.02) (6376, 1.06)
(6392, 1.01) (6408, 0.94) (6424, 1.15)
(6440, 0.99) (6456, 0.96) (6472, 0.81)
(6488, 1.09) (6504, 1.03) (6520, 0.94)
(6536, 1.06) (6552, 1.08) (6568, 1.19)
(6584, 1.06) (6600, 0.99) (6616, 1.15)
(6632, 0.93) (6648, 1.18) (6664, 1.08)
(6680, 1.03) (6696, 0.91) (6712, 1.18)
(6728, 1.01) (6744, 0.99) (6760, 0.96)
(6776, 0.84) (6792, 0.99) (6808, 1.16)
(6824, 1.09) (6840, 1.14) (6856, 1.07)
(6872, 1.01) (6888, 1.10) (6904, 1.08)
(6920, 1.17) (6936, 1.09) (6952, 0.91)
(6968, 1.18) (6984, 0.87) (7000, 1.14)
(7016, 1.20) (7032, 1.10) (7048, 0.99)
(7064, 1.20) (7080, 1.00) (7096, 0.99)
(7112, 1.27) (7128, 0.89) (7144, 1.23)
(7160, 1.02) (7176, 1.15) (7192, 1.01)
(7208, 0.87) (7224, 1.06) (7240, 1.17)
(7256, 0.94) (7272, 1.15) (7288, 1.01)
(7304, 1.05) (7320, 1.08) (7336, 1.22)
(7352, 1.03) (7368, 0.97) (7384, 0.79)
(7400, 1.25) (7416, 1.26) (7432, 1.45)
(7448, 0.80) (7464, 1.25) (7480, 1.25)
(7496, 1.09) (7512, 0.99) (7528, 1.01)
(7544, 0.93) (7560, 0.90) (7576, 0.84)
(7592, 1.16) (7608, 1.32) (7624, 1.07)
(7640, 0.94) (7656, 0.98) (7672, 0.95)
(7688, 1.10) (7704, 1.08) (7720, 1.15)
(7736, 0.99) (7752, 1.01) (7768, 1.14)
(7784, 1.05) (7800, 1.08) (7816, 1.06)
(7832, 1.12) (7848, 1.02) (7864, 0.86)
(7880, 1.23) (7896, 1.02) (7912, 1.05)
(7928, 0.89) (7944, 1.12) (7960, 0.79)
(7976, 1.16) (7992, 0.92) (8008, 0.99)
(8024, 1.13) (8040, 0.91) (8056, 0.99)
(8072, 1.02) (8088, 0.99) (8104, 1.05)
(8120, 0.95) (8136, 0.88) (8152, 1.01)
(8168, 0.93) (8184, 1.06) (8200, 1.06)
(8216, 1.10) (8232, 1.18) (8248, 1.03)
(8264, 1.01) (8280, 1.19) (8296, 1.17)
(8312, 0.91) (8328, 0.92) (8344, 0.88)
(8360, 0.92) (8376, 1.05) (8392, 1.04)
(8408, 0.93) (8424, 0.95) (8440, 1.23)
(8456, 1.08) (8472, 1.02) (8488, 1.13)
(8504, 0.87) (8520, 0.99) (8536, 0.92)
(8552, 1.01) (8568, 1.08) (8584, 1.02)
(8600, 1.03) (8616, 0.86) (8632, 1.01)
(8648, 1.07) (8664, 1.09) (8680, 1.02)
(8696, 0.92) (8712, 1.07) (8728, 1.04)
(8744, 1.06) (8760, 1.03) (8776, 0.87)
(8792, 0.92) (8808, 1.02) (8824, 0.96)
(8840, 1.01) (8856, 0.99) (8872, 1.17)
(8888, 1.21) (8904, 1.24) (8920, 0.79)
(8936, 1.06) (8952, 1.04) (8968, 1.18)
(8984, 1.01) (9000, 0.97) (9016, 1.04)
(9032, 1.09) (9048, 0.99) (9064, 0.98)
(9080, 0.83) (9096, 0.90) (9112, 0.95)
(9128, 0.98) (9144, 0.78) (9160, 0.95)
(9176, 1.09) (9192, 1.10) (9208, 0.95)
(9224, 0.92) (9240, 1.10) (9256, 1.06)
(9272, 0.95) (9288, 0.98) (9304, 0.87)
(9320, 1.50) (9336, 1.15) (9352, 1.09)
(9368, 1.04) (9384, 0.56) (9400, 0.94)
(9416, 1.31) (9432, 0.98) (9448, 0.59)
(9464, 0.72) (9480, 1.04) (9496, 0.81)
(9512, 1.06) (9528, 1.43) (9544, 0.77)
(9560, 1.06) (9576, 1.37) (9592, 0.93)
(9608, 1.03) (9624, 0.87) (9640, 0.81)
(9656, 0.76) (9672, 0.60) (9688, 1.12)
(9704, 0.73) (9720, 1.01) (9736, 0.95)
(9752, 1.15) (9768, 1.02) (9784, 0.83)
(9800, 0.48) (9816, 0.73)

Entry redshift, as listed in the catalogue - 0.133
